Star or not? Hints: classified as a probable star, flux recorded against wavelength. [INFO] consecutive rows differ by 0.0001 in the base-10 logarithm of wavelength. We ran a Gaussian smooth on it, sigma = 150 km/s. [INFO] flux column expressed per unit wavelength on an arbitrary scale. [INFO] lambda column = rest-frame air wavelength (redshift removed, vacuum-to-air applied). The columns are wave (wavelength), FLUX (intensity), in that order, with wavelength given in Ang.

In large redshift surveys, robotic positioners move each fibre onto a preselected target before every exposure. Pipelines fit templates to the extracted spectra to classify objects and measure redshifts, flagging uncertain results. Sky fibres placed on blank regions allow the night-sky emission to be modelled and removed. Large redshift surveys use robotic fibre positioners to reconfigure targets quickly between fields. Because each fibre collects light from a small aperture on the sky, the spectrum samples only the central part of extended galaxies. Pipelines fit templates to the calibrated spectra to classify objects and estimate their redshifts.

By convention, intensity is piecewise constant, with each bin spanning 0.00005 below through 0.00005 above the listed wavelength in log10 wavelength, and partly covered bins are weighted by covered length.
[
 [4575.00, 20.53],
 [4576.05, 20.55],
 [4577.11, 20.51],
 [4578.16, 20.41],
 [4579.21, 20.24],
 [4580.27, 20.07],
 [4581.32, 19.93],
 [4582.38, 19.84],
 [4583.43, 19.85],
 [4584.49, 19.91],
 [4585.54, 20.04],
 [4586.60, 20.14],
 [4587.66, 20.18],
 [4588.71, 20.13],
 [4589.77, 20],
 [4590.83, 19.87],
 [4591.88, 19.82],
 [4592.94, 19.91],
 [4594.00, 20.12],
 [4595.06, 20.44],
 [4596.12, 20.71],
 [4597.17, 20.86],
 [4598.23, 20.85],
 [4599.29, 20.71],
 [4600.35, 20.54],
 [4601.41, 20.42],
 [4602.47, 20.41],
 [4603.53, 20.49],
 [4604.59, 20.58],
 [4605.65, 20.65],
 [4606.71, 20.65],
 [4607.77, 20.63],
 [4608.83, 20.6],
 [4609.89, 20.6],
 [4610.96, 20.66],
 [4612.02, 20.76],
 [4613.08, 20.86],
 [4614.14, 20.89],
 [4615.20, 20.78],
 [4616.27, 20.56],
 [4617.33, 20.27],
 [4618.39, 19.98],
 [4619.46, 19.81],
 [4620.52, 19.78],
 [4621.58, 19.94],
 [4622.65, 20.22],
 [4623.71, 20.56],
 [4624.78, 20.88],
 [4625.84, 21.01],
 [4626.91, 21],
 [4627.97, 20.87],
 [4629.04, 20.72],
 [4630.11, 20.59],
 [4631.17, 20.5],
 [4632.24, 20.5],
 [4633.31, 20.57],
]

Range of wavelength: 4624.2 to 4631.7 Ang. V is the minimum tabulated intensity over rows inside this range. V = 20.5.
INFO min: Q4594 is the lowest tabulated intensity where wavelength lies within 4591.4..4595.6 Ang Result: 19.82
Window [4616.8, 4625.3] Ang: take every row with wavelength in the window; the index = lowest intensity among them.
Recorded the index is 19.78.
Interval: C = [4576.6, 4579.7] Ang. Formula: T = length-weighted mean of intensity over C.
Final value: 20.4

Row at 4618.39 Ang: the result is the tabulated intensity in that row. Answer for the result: 19.98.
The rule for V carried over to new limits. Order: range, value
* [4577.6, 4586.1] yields 19.84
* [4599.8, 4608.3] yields 20.41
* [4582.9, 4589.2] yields 19.85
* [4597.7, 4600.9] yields 20.54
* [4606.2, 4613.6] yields 20.6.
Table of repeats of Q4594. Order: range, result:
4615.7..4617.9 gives 20.27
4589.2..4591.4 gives 19.87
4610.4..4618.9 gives 19.98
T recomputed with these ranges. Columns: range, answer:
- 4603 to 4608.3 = 20.6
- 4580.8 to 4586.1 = 19.9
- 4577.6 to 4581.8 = 20.2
